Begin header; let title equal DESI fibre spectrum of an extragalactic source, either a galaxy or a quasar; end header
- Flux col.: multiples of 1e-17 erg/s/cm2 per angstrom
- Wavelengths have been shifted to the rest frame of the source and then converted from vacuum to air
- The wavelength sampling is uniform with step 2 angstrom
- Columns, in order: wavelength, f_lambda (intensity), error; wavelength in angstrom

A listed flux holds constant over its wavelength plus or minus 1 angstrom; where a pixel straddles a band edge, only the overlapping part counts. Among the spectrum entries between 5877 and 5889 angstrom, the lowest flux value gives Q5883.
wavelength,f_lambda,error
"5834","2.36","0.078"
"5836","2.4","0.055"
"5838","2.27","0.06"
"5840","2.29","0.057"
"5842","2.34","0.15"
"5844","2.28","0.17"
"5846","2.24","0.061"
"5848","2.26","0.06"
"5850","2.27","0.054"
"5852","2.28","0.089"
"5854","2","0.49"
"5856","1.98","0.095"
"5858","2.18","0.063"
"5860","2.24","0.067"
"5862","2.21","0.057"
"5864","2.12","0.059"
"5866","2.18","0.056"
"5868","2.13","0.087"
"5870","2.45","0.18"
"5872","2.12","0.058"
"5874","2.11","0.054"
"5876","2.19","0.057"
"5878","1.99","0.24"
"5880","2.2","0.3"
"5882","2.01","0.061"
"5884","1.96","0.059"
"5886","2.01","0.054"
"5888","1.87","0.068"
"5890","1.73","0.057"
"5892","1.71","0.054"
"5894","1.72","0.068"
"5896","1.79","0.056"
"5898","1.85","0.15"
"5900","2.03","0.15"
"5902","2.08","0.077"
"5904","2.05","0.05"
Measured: 1.87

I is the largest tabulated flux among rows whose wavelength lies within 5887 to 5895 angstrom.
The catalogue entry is 1.87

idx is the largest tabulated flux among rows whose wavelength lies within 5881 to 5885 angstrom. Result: 2.01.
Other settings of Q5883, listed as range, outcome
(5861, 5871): 2.12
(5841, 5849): 2.24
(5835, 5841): 2.27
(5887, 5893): 1.71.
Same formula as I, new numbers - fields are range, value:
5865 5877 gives 2.45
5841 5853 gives 2.34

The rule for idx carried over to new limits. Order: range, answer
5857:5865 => 2.24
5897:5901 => 2.03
